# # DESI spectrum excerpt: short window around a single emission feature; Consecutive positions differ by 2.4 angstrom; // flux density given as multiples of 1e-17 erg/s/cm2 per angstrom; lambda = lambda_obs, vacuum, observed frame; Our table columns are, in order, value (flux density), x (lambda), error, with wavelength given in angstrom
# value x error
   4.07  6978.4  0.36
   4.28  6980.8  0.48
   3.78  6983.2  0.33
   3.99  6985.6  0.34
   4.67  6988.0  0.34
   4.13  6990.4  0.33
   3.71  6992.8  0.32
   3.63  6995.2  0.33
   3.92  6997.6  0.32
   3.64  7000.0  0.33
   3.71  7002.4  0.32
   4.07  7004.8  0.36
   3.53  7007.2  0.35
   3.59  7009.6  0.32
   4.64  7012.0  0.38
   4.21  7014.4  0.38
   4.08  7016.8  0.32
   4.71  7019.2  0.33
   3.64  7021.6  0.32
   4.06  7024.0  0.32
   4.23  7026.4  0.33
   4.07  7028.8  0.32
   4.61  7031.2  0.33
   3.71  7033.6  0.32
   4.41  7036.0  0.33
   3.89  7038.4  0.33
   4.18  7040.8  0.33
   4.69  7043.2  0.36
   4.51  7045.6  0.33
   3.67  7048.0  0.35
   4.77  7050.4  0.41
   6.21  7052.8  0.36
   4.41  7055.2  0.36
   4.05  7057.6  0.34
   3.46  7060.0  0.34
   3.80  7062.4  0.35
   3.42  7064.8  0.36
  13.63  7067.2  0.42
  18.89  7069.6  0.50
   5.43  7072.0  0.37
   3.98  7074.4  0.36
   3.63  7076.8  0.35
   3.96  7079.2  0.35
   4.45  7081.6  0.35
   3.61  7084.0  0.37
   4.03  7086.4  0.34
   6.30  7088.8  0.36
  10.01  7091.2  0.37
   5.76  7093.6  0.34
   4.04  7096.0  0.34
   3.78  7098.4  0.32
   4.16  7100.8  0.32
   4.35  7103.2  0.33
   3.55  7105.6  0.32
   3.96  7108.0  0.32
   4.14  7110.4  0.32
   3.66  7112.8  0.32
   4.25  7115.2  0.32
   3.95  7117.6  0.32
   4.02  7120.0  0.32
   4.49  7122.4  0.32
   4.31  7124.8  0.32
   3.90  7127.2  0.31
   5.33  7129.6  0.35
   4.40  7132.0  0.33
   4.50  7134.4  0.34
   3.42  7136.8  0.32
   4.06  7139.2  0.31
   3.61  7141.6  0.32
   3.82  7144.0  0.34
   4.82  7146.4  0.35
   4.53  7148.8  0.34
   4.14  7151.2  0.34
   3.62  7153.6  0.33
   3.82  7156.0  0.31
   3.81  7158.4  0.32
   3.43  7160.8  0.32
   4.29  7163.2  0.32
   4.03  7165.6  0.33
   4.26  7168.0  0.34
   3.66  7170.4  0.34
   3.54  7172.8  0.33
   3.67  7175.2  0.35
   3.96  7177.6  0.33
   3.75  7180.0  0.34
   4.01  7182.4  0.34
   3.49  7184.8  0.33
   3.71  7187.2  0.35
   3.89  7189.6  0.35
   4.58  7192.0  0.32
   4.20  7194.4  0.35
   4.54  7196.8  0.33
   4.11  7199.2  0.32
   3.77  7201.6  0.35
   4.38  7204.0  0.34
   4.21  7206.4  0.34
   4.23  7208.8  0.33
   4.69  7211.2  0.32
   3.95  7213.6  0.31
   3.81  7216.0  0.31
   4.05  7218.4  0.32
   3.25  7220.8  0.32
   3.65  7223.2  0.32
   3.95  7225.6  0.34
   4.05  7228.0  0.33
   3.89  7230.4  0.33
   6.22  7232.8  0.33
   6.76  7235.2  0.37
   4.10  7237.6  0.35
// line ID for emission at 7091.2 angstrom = [N II]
